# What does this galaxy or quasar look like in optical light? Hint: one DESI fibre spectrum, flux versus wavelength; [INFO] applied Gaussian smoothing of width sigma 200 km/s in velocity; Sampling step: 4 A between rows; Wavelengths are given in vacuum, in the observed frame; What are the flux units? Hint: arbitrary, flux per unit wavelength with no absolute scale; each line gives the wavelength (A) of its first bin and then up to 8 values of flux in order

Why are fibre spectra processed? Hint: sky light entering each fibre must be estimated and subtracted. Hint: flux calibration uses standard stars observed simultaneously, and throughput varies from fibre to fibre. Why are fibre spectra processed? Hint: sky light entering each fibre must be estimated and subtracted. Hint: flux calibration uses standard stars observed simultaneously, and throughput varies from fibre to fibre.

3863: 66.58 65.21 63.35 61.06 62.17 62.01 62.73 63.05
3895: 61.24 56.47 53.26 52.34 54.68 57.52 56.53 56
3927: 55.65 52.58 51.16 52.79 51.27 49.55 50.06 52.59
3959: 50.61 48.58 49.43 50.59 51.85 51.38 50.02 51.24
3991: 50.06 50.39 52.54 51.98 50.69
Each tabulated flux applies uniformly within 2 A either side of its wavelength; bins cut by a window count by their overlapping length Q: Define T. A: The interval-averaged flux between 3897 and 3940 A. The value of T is 54.5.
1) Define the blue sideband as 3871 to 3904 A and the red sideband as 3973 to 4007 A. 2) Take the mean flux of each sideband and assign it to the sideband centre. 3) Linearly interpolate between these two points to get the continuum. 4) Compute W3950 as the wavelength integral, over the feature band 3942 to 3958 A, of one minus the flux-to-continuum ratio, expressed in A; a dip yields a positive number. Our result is 1.2 A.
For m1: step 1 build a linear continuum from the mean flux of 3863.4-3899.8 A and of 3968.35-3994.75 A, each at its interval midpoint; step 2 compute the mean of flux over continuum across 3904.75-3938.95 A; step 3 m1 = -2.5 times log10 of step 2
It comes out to 0.06 mag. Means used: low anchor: 62.3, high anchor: 50.8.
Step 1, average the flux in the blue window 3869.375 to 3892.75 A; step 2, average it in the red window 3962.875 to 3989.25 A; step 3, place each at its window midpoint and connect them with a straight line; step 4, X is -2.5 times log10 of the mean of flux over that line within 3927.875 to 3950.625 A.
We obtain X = 0.07 mag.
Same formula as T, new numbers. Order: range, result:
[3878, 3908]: 59.3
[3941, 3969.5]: 50.3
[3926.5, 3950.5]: 51.8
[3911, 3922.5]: 56.5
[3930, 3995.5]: 50.8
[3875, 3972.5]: 54.9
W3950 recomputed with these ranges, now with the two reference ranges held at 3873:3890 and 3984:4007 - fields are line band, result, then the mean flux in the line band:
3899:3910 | 1.14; 53.6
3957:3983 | 1.54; 50.4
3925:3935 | 0.68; 53.5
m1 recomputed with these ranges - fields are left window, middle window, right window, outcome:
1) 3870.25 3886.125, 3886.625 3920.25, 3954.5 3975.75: 0.027 mag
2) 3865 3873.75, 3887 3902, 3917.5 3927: 0.003 mag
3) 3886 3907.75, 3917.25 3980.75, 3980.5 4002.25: 0.048 mag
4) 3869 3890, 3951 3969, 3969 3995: 0.063 mag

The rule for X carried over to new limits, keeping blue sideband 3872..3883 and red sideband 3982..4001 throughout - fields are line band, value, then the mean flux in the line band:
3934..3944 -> 0.08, 51.8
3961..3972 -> 0.08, 49.4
